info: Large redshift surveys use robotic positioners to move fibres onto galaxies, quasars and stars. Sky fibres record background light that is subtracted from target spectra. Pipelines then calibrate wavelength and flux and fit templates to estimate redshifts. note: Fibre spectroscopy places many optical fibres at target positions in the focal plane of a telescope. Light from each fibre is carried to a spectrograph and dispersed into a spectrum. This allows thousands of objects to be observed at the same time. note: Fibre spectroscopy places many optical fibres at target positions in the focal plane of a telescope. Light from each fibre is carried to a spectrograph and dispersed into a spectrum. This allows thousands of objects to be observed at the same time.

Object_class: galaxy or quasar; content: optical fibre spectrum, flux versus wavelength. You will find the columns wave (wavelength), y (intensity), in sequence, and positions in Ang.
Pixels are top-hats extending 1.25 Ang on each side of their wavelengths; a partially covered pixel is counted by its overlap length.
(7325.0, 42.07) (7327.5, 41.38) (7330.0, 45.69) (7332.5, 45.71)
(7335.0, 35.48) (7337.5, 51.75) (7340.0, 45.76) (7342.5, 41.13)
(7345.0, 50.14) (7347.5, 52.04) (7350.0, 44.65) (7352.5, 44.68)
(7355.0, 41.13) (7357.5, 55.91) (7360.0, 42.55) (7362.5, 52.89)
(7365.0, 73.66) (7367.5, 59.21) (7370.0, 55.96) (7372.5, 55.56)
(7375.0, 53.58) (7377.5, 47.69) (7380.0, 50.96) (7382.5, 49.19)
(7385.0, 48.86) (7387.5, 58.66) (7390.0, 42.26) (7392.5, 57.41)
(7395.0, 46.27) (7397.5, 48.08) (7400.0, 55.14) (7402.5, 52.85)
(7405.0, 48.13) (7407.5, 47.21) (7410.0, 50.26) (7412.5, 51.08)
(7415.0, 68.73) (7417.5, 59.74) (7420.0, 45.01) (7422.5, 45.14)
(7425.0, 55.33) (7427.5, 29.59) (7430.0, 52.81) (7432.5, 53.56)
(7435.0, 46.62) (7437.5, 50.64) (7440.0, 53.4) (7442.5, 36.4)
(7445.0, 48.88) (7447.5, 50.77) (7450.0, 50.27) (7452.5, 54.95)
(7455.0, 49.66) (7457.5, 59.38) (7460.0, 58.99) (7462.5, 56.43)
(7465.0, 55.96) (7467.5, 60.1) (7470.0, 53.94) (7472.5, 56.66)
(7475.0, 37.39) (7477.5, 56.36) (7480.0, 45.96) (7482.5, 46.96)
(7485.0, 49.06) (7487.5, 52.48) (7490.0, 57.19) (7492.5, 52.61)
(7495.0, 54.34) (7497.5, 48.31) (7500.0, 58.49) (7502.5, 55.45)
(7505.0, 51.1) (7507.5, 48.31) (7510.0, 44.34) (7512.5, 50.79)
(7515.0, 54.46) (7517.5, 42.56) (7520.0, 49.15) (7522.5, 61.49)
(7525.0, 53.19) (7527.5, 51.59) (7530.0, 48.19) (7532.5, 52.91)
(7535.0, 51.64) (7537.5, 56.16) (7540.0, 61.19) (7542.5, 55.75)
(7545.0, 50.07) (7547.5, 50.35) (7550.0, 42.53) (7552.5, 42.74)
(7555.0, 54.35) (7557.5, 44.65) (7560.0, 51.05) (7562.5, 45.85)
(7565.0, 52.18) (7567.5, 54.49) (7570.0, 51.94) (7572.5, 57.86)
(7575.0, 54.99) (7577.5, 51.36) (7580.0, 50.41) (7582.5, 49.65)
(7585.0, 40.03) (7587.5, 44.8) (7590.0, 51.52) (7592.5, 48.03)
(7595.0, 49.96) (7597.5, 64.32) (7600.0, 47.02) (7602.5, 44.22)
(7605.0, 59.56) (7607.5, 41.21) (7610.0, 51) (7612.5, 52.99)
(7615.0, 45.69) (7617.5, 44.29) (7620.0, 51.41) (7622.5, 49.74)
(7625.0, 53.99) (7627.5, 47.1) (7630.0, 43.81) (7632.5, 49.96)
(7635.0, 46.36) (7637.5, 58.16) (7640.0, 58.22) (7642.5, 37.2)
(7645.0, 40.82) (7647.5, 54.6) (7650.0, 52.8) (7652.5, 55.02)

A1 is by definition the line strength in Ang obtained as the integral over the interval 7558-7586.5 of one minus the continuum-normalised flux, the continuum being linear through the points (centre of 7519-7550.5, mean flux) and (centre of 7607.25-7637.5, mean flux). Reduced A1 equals 0.3 Ang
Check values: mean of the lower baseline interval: 52.9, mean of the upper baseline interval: 48.8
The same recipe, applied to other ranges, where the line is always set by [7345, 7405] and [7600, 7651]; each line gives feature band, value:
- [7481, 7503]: -0.9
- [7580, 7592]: 0.6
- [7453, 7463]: -1.0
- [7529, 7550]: -1.2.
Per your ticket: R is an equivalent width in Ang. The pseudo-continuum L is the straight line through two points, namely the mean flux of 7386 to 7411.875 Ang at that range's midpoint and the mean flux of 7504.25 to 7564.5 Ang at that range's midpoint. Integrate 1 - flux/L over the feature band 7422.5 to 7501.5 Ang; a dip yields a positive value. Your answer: -1.1 Ang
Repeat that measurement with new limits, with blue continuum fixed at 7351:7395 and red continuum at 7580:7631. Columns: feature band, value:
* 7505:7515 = 0.25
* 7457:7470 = -1.72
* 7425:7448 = 1.80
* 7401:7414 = 0.33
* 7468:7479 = -0.17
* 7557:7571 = -0.19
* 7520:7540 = -1.49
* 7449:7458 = -0.37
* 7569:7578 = -0.88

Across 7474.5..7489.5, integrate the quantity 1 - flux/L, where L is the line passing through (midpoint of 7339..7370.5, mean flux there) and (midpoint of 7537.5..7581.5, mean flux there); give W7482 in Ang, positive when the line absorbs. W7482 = 0.62 Ang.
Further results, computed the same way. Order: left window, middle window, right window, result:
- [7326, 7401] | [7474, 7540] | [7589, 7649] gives -2.3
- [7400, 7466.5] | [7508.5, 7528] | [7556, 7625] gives -0.1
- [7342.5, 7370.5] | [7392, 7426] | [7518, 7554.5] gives -0.3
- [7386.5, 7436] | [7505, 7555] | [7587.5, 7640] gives -0.7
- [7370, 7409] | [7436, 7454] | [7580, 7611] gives 0.4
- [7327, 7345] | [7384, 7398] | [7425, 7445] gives -1.4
